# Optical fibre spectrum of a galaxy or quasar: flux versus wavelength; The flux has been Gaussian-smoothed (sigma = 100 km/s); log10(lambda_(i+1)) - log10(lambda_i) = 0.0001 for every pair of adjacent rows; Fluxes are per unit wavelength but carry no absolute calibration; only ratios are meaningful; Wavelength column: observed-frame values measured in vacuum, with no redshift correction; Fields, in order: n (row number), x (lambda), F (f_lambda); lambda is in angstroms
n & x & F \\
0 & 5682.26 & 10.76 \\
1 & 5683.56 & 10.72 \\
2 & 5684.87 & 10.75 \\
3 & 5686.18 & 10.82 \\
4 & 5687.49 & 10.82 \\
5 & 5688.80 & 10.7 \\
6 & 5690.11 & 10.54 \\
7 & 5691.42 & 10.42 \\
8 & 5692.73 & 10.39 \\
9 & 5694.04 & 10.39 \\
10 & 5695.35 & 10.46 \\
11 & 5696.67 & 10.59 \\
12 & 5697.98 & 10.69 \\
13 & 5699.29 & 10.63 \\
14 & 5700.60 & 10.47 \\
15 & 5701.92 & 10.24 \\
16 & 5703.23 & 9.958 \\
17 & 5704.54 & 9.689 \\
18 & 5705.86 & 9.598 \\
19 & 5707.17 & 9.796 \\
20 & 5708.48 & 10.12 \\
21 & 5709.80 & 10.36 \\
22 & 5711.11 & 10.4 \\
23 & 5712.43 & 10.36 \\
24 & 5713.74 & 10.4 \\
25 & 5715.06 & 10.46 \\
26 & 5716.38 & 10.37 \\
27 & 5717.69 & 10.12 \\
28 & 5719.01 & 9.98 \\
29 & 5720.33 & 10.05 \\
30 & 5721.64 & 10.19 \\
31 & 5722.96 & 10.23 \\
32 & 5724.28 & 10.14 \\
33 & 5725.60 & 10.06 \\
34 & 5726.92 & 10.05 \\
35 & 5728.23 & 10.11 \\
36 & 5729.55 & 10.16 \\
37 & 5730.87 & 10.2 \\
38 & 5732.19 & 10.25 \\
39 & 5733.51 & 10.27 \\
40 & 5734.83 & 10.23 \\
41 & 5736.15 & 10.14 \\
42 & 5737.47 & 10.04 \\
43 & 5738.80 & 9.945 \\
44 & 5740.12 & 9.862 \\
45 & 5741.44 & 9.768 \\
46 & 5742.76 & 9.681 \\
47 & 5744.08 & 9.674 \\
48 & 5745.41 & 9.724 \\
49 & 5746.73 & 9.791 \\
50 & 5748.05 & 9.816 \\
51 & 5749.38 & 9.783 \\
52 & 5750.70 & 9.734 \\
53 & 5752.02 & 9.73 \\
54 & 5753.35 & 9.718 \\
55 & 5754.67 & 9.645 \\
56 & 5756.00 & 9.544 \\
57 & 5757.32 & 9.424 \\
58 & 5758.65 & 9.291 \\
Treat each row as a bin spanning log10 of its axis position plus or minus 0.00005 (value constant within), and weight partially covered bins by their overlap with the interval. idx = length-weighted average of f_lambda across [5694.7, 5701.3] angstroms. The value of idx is 10.6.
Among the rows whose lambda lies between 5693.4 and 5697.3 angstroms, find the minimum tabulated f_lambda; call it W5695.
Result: 10.39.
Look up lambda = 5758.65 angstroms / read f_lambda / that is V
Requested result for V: 9.291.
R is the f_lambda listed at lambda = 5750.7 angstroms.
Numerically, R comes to 9.734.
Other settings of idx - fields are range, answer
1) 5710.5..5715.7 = 10.4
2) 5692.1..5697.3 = 10.4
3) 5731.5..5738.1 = 10.2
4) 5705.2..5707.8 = 9.7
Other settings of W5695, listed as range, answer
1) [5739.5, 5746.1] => 9.674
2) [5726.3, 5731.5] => 10.05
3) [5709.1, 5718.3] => 10.12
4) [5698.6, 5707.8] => 9.598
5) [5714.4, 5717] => 10.37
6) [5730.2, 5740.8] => 9.862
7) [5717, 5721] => 9.98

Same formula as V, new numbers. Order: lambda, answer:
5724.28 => 10.14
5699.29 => 10.63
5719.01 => 9.98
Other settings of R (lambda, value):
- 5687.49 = 10.82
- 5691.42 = 10.42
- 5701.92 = 10.24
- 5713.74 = 10.4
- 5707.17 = 9.796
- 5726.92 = 10.05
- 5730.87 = 10.2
